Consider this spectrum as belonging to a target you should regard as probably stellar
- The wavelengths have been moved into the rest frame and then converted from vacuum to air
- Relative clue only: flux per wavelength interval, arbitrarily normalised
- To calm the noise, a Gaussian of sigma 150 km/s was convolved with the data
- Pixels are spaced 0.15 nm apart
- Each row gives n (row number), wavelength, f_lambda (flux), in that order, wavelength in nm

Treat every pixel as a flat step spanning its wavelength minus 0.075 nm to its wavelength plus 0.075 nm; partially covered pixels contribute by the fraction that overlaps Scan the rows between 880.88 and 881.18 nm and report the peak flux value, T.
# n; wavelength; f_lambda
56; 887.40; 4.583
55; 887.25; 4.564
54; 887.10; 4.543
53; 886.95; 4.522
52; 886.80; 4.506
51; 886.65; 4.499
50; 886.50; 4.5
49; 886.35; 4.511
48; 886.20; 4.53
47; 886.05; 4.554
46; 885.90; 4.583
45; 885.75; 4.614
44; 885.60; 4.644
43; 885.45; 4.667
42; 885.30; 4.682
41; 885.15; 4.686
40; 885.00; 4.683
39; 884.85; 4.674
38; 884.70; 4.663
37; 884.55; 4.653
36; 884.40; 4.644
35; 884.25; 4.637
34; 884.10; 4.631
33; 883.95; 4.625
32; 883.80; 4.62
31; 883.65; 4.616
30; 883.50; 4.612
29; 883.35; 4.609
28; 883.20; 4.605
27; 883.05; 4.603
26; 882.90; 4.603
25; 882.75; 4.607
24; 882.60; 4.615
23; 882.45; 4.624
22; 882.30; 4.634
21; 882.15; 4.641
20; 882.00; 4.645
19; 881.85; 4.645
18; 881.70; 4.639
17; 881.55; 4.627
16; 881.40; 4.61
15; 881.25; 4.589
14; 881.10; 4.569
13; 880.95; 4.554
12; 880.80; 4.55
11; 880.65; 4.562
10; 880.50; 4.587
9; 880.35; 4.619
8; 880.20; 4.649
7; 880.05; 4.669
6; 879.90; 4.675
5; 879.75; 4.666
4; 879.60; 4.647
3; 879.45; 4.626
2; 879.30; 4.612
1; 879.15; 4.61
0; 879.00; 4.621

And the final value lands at 4.569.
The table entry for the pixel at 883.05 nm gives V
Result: 4.603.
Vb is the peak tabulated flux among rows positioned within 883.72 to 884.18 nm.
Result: 4.631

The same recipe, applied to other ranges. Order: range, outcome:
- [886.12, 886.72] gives 4.53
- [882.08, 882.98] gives 4.641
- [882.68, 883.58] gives 4.612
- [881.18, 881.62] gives 4.627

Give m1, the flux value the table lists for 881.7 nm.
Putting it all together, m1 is 4.639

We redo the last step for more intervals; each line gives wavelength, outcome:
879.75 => 4.666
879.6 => 4.647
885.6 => 4.644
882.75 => 4.607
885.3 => 4.682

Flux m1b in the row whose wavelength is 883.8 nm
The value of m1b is 4.62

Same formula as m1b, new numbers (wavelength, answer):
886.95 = 4.522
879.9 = 4.675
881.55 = 4.627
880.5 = 4.587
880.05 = 4.669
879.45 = 4.626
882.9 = 4.603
